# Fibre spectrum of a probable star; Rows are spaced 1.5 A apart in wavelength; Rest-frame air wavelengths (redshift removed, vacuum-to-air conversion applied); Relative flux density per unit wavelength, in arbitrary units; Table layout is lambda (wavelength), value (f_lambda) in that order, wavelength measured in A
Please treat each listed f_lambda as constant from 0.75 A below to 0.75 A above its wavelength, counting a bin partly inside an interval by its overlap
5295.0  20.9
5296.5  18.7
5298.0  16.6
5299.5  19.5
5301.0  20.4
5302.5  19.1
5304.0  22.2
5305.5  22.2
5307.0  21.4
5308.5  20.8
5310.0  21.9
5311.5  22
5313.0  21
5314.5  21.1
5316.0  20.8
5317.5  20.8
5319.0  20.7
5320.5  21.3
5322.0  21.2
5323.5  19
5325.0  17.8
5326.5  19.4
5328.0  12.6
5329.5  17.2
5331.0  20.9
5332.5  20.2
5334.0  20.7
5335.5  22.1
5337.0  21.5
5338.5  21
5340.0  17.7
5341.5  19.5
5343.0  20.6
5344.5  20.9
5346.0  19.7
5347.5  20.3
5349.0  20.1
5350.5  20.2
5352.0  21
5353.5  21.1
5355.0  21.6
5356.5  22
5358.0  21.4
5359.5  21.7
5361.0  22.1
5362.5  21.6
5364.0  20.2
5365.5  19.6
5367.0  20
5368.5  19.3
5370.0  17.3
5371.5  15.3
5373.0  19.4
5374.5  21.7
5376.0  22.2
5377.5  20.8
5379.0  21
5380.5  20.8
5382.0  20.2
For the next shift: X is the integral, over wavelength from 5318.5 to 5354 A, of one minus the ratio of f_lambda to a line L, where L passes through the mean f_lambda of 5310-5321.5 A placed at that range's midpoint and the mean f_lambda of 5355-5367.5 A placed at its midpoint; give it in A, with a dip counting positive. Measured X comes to 2.2 A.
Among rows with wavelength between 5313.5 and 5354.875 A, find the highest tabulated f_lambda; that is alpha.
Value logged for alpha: 22.1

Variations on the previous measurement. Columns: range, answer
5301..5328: 22.2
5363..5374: 20.2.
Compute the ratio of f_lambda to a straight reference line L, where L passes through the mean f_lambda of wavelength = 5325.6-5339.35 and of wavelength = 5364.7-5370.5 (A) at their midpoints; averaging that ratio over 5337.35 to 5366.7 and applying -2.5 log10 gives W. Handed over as -0.07 mag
